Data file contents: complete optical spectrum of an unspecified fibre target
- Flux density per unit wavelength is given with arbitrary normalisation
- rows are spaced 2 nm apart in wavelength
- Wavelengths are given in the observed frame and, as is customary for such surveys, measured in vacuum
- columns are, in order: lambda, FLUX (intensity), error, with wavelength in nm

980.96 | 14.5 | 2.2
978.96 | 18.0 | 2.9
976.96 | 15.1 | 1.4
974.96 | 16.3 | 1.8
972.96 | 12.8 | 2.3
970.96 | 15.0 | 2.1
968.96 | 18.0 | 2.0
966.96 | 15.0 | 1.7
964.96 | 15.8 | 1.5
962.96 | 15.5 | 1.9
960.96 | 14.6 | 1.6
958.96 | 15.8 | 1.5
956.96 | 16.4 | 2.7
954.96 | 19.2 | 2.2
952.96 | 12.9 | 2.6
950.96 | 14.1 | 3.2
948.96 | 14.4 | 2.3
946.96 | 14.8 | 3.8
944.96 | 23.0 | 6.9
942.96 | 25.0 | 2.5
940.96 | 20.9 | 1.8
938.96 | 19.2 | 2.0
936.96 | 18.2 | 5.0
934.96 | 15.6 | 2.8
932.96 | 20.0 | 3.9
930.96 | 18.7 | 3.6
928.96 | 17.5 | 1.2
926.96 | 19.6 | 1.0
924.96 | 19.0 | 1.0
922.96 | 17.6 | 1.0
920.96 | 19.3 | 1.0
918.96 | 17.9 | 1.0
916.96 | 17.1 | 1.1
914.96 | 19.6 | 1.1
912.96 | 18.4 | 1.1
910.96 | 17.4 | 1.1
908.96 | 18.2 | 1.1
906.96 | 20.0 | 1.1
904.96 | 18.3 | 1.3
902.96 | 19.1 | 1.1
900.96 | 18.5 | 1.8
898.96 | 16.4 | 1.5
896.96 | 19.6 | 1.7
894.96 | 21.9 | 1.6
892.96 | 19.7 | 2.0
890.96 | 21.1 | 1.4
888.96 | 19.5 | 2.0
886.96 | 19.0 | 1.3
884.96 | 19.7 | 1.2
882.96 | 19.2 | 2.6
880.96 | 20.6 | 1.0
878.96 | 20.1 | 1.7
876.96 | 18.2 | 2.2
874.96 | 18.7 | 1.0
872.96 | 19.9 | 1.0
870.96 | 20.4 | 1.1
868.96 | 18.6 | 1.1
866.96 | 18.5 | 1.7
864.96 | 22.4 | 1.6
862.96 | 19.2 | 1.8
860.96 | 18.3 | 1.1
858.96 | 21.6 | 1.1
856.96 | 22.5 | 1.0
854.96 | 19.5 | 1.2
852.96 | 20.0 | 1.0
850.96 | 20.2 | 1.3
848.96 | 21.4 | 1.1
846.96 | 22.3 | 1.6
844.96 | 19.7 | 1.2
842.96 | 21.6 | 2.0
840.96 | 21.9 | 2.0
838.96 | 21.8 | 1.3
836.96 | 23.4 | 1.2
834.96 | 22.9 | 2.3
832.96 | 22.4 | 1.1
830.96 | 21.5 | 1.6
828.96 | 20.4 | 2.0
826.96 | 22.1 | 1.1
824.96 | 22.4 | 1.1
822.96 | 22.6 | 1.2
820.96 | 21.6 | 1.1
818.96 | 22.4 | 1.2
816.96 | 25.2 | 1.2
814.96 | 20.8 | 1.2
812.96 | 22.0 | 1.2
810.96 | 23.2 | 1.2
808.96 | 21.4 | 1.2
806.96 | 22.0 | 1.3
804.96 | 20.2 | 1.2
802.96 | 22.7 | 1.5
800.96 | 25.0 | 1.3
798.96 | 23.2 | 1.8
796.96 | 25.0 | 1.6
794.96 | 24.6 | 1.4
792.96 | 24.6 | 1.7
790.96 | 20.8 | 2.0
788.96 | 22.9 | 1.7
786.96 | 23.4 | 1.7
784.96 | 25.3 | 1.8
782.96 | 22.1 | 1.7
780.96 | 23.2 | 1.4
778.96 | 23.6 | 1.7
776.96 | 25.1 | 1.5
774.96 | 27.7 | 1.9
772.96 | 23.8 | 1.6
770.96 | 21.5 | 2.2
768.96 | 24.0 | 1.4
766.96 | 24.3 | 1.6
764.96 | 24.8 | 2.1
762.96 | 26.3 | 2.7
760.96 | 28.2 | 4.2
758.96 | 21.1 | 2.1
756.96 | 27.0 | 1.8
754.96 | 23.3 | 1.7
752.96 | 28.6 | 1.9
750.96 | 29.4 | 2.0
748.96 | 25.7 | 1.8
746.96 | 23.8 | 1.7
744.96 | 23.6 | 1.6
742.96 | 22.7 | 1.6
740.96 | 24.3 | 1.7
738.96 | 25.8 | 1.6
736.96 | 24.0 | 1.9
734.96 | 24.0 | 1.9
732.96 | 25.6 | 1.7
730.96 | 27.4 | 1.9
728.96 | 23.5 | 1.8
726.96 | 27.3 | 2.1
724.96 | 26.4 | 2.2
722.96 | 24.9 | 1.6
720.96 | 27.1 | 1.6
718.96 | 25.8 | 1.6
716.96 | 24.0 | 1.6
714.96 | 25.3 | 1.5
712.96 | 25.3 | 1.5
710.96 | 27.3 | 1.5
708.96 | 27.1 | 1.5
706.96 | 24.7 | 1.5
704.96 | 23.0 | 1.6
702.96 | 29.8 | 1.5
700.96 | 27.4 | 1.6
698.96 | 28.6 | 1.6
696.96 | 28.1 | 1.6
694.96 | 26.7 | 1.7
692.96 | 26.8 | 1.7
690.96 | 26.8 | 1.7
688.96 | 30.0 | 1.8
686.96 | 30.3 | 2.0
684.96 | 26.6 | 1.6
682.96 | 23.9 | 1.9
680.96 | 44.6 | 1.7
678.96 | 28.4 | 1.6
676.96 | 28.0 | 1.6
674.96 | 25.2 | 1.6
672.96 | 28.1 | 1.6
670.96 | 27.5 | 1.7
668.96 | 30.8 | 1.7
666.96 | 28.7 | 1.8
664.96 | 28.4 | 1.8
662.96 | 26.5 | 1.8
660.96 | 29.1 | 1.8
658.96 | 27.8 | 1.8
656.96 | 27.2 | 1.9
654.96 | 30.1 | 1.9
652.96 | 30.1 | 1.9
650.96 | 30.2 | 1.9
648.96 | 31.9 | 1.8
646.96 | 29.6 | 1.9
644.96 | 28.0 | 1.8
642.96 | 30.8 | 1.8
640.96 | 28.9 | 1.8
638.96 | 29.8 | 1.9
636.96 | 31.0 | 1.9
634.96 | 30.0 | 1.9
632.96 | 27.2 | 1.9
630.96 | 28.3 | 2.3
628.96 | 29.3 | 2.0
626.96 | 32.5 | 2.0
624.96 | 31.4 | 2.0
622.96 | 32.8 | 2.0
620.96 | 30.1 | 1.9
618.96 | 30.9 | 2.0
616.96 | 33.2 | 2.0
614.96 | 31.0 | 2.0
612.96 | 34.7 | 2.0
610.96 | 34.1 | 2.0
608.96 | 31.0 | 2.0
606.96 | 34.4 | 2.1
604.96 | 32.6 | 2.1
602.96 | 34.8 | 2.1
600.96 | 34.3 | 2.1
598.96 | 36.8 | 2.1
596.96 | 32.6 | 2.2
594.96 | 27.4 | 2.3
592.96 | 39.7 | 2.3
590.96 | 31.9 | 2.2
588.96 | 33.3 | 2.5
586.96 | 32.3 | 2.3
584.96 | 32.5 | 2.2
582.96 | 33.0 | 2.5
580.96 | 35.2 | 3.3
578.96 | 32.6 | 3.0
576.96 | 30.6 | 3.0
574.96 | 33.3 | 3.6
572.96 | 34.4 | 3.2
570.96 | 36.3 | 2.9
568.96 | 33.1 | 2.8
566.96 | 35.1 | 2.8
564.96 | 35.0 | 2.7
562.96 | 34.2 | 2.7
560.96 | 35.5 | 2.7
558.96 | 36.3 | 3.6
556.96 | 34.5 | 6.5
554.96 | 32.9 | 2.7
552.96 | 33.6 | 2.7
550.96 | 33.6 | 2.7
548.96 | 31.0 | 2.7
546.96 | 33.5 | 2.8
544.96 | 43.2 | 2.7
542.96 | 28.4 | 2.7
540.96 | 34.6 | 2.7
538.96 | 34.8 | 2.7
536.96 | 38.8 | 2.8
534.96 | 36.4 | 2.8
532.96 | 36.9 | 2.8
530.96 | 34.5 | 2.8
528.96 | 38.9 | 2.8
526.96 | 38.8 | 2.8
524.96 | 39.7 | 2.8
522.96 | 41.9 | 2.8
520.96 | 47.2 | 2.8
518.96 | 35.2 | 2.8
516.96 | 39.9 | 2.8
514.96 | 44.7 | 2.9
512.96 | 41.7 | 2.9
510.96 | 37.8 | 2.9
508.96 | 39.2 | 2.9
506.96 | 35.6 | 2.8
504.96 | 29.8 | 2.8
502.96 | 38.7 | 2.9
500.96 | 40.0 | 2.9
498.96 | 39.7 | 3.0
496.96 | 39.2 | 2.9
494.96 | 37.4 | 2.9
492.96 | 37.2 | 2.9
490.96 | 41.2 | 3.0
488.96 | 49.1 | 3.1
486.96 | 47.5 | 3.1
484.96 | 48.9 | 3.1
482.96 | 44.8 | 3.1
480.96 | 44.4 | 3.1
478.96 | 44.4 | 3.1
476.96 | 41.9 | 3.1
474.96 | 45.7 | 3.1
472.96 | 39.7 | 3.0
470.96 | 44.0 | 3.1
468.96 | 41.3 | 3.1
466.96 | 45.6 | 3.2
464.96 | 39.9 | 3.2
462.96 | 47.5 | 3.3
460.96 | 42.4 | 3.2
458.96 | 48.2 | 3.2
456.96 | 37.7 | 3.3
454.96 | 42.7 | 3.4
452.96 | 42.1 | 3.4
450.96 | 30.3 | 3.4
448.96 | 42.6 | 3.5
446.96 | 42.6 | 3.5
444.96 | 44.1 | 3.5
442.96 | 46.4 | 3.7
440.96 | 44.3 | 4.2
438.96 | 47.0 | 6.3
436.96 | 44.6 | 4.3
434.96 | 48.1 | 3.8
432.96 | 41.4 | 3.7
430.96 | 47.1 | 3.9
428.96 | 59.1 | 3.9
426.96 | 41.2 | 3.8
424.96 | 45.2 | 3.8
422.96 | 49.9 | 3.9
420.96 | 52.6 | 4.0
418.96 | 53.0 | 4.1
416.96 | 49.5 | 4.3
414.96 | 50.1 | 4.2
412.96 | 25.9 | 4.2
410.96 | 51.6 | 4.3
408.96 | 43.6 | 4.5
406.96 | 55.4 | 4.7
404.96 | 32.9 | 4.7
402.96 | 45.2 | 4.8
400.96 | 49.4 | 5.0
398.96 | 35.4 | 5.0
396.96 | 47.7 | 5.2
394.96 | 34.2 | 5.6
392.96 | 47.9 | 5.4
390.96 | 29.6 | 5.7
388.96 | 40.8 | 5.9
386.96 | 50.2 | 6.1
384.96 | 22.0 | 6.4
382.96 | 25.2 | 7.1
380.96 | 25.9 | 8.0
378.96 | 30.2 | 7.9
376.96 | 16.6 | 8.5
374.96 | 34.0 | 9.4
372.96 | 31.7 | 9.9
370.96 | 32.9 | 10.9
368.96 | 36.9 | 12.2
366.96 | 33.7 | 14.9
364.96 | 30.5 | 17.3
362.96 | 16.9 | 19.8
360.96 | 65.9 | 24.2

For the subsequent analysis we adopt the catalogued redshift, 0.038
